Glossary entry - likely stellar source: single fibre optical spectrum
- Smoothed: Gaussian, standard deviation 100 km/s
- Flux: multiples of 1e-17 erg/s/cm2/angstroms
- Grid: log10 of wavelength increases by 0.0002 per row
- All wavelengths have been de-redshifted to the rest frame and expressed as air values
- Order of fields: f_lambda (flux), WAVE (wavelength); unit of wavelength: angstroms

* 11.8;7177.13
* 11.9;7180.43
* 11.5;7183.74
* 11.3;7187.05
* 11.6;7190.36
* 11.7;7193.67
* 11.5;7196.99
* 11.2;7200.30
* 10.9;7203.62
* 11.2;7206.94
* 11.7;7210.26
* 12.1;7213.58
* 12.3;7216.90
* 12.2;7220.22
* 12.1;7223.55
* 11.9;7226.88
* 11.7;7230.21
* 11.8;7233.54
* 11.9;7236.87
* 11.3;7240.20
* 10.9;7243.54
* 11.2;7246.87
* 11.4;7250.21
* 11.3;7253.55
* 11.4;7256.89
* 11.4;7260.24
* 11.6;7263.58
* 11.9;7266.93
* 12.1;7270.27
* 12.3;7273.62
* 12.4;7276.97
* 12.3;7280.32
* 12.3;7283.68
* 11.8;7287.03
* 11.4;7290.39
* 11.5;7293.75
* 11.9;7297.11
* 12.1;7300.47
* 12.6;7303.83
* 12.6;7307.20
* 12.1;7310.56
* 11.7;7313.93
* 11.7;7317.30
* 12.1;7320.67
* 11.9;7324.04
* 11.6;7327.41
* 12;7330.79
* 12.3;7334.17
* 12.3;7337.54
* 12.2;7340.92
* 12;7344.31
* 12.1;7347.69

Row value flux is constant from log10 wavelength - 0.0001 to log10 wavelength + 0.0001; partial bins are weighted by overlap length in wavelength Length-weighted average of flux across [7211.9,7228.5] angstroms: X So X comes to 12.1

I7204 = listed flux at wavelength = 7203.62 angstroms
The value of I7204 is 10.9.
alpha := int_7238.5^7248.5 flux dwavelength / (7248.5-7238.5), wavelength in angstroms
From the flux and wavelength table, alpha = 11.1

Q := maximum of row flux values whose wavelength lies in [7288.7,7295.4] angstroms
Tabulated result 11.5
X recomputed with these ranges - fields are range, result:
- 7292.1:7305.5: 12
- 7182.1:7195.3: 11.5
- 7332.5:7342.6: 12.3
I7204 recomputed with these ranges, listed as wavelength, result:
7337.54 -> 12.3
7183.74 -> 11.5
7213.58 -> 12.1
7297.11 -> 11.9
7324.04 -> 11.9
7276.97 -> 12.4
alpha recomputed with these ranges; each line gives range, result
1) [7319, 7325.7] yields 12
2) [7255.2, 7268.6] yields 11.6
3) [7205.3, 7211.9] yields 11.4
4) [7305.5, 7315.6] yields 12.1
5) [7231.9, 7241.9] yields 11.7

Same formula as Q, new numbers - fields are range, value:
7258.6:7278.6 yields 12.4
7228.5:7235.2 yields 11.8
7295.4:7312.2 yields 12.6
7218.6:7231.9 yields 12.2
